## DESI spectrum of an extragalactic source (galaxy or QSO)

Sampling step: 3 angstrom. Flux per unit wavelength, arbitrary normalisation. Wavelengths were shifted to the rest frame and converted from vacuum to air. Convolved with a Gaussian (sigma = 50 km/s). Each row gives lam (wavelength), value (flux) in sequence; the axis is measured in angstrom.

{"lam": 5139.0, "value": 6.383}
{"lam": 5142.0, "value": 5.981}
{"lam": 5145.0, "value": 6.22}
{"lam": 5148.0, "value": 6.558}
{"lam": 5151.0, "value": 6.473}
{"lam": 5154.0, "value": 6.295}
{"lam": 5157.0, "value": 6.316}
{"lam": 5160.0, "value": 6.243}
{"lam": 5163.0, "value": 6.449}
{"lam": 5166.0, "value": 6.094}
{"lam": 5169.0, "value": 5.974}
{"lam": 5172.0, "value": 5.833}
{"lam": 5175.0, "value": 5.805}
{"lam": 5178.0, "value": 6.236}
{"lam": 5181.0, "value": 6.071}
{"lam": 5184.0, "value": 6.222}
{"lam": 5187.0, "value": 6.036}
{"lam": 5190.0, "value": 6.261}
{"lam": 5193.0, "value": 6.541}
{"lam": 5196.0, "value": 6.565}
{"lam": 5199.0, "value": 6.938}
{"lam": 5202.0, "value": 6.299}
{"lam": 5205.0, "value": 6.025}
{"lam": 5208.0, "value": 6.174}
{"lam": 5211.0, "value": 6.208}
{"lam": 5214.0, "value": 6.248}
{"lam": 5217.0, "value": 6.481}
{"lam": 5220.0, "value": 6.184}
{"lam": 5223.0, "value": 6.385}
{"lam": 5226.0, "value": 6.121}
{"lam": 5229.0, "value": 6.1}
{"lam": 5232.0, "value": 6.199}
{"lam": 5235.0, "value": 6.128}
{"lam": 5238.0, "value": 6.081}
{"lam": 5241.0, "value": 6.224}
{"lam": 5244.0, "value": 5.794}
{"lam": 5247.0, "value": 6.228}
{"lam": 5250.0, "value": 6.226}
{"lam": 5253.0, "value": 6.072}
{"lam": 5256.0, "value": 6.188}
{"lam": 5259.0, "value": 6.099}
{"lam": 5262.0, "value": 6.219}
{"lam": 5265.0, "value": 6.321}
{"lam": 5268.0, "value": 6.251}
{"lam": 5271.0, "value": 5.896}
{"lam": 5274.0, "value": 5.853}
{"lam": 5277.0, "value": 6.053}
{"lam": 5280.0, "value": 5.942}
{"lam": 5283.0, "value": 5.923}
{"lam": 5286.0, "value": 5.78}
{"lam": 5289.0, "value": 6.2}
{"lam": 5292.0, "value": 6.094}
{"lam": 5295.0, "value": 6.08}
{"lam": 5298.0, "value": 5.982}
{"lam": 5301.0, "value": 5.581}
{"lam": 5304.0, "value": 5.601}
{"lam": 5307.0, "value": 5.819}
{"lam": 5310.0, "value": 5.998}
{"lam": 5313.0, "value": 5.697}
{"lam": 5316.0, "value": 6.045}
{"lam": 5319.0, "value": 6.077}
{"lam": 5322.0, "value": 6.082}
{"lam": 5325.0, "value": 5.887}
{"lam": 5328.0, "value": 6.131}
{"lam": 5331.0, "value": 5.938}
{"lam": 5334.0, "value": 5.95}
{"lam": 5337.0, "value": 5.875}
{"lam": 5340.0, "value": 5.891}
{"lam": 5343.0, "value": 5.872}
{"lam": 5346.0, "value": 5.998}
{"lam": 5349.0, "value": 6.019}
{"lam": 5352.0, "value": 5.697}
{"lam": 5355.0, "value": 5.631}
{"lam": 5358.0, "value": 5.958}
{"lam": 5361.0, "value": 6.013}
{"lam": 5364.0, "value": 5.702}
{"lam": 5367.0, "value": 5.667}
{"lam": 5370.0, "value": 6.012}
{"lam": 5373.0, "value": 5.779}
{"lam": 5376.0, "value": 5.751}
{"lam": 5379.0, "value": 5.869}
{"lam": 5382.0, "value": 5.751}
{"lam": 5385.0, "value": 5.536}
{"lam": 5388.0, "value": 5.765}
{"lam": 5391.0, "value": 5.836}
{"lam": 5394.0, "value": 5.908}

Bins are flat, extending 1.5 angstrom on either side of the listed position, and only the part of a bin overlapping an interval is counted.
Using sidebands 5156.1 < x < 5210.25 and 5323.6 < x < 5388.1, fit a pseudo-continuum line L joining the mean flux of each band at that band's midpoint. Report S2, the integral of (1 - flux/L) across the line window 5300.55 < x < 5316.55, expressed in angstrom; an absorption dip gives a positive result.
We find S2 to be 0.4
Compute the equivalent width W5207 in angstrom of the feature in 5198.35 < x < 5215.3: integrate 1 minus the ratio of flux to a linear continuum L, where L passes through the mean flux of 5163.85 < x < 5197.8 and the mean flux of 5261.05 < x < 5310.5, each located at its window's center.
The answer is -0.47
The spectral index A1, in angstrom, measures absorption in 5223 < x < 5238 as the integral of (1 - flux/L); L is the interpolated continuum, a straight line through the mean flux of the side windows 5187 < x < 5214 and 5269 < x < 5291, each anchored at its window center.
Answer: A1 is 0.11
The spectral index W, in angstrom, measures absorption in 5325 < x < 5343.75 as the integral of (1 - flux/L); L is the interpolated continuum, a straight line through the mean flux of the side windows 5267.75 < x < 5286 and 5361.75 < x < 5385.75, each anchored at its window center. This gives -0.31 angstrom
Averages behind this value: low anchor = 5.95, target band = 5.94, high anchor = 5.77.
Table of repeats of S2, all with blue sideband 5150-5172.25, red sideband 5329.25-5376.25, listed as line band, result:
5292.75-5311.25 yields 0.3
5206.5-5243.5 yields -0.6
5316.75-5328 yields -0.2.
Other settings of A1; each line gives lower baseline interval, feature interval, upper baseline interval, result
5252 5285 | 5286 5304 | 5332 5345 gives 0.2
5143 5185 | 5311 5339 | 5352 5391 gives -0.4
